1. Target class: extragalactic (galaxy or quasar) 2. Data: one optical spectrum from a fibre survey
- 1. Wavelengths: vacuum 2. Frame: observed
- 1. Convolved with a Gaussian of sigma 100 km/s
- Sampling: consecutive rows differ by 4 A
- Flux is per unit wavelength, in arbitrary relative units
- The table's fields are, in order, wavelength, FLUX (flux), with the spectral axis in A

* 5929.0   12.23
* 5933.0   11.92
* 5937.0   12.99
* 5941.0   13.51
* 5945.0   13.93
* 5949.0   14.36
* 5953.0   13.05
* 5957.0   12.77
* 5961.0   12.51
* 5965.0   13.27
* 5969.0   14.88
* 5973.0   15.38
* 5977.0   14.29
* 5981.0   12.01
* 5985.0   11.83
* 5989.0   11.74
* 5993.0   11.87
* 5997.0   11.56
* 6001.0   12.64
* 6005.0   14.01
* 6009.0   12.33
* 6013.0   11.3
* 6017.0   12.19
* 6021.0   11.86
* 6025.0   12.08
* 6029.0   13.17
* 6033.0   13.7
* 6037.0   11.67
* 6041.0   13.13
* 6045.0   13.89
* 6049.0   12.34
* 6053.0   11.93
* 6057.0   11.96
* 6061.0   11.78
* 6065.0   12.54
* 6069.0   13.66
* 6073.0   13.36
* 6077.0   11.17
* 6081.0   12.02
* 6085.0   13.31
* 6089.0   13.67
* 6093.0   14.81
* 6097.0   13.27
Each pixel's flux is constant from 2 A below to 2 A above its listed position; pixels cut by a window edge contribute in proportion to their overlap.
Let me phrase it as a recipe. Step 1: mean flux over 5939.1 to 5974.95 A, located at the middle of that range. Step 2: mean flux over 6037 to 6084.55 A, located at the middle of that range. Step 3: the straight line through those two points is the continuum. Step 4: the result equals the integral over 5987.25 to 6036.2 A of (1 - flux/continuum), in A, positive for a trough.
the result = 2.7 A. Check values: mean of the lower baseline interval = 13.7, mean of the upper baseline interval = 12.5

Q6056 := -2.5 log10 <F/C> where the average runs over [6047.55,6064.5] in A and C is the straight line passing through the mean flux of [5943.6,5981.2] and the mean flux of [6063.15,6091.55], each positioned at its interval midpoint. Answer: 0.08 mag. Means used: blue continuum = 13.7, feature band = 12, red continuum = 12.9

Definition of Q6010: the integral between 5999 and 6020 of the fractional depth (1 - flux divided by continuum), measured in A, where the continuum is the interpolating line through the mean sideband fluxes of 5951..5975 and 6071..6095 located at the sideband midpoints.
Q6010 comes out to 1.49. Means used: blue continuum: 13.6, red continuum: 13.1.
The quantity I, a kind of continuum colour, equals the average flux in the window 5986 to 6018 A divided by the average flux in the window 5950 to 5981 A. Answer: 0.9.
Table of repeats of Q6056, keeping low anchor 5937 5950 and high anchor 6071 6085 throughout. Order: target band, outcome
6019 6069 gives 0.01 mag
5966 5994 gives 0.02 mag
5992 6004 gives 0.08 mag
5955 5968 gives 0.05 mag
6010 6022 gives 0.10 mag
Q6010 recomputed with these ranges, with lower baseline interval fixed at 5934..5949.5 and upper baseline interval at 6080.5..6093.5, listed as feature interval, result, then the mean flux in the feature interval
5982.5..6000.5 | 2.2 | 11.8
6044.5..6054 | 0.6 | 12.6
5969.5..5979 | -0.9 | 14.8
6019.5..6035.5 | 0.9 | 12.7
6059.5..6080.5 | 1.5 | 12.5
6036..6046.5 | 0.4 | 13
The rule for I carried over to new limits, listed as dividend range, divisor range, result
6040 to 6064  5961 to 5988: 0.93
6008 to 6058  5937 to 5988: 0.93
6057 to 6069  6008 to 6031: 1.02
